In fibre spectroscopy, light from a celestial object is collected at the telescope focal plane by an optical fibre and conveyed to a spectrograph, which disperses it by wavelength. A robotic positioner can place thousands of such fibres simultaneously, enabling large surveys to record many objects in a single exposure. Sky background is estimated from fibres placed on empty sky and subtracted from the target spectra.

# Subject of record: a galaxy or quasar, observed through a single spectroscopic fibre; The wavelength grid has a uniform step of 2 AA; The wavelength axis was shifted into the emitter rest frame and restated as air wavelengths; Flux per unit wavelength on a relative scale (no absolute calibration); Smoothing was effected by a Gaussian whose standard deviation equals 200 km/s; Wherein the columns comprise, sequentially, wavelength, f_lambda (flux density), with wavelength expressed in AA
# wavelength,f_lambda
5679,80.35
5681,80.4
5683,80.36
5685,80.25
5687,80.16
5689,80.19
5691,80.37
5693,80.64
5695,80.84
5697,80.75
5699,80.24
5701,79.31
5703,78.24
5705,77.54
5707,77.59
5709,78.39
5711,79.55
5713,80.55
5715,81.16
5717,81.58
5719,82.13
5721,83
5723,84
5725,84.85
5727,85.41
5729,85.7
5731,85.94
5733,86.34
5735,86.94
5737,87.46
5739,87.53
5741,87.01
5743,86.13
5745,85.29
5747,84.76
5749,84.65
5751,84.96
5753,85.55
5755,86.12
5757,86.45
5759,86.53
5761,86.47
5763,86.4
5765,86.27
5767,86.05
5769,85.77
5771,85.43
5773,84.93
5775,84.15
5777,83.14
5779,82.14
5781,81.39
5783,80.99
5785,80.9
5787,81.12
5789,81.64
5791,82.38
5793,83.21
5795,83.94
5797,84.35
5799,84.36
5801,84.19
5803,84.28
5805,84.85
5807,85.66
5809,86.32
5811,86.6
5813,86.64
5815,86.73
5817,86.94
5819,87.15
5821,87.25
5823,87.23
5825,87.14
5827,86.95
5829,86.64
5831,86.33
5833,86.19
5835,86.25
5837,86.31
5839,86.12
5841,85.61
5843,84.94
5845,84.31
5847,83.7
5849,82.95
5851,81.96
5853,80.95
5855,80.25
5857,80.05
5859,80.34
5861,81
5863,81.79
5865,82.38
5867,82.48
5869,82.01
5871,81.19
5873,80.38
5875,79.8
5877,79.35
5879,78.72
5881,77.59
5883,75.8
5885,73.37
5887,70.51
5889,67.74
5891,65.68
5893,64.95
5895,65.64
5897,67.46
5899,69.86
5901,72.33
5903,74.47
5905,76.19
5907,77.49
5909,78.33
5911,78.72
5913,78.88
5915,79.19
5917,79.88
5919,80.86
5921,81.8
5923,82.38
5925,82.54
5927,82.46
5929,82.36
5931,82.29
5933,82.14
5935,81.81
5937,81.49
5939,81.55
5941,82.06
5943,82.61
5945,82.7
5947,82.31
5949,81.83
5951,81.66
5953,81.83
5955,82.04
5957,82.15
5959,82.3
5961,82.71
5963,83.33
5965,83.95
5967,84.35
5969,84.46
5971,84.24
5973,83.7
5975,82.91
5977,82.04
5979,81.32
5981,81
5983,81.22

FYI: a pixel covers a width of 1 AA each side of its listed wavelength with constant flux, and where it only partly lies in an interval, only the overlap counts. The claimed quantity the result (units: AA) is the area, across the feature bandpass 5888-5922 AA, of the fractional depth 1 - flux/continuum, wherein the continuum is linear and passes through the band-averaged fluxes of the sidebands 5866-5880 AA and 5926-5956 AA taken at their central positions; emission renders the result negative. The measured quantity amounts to 3.0 AA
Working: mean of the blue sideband 80.6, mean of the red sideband 82.1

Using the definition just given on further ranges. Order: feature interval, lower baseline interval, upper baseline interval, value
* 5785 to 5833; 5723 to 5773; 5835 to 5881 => -0.82 AA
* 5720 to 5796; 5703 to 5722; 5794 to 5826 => -1.87 AA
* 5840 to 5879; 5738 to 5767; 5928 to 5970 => 1.07 AA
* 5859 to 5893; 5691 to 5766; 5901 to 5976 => 2.00 AA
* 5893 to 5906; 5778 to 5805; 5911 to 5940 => 1.76 AA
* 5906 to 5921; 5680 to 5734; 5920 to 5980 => 0.56 AA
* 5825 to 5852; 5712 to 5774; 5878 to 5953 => -1.45 AA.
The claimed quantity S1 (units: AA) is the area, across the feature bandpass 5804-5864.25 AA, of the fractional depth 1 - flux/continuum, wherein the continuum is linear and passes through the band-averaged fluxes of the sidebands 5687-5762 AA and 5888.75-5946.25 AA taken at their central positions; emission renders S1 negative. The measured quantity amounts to -3.6 AA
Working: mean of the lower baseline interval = 83.2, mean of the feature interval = 84.8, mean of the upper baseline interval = 77.6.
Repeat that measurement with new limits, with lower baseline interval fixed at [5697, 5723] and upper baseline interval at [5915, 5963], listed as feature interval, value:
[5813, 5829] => -1.2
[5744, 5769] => -1.6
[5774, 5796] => -0.4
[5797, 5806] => -0.4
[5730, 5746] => -1.2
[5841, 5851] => -0.3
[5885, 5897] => 2.1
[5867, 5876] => 0.0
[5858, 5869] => 0.0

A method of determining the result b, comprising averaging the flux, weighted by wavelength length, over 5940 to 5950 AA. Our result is 82.3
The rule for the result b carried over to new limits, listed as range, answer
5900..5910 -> 75.8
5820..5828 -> 87.1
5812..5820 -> 86.9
